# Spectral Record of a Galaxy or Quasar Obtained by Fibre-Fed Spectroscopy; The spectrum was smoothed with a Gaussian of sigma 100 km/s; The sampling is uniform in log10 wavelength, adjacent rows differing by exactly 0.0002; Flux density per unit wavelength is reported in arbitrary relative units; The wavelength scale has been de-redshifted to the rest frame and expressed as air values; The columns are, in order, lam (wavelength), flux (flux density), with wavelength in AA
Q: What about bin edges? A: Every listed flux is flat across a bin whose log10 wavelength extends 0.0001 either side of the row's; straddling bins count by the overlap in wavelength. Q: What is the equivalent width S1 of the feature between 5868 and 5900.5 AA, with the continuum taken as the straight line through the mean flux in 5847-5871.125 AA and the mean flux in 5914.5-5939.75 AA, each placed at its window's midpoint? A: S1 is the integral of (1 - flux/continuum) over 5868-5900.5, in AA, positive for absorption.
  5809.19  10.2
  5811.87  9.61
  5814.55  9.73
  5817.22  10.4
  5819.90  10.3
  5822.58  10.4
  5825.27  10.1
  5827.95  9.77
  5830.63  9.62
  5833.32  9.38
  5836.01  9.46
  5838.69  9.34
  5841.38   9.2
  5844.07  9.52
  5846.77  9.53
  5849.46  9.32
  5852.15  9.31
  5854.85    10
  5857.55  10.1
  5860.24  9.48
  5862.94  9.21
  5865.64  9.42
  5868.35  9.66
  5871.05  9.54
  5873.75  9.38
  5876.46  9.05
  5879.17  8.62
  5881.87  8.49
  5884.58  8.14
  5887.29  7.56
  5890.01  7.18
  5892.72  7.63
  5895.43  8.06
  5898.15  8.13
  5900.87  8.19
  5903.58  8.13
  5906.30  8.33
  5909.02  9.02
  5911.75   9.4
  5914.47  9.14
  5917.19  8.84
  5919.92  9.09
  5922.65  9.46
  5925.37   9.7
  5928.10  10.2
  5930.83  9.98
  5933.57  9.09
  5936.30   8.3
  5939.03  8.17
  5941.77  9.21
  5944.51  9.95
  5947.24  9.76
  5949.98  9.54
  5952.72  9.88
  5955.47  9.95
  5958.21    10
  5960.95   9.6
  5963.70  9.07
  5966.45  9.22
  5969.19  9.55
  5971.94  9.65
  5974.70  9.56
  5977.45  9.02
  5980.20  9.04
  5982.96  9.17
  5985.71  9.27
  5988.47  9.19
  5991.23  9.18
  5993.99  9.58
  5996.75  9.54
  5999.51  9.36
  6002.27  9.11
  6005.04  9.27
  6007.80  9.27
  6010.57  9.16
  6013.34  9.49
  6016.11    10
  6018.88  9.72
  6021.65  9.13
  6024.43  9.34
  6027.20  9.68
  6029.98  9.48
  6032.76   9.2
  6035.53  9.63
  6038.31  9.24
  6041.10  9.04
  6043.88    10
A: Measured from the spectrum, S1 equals 3.6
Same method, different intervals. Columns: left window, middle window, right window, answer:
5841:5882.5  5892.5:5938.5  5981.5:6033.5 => 2.4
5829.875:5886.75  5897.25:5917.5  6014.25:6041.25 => 1.5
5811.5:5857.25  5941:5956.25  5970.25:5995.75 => -0.5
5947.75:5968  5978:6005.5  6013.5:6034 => 0.8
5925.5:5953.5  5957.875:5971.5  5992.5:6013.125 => -0.1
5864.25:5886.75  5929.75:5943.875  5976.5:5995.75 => 0.2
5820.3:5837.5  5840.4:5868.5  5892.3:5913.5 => -0.6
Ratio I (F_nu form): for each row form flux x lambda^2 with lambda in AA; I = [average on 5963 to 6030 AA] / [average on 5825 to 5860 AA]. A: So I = 1.03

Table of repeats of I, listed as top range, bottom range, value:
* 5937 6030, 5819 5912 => 1.08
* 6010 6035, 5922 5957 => 1.03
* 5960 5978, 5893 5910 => 1.16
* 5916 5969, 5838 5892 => 1.07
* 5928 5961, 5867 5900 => 1.15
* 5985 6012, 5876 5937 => 1.10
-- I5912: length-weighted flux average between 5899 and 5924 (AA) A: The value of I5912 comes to 8.83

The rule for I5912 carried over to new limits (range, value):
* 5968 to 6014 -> 9.31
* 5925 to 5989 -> 9.42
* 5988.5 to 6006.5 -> 9.33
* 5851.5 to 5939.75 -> 8.91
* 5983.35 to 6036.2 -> 9.39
